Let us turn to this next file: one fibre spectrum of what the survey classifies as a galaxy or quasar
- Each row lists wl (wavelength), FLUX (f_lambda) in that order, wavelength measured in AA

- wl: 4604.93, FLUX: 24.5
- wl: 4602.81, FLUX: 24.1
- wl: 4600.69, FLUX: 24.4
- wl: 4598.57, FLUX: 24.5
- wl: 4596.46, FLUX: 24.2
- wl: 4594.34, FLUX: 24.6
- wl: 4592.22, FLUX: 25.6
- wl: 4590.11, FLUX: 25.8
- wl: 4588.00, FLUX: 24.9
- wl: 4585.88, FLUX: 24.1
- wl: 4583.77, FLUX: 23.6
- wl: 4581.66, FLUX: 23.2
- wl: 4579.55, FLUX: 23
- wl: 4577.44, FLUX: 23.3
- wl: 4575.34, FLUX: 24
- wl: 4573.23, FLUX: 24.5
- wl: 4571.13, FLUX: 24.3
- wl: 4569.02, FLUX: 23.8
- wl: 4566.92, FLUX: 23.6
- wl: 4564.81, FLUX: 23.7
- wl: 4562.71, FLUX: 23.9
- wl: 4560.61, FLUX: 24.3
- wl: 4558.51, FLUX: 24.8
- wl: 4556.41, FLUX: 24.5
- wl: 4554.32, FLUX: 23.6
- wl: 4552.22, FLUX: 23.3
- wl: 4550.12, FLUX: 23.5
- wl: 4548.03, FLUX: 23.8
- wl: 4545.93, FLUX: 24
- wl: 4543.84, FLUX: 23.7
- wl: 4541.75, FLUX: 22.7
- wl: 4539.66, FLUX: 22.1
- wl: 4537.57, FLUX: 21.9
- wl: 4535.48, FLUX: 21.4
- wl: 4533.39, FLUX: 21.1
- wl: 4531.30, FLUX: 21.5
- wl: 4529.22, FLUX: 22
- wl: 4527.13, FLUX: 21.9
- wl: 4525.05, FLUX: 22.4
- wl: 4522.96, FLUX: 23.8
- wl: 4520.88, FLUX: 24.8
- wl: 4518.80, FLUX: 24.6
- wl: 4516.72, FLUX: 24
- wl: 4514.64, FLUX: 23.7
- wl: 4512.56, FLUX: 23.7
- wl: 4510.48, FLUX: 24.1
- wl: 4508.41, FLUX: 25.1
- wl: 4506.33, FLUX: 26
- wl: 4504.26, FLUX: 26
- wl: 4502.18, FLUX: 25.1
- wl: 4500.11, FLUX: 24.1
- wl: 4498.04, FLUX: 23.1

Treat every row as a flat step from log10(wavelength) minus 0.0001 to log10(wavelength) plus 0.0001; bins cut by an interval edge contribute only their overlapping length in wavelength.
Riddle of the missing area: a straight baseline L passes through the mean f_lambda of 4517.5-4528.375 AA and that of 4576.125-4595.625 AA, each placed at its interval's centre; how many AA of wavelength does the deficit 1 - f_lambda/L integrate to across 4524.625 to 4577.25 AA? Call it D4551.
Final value 1.3 AA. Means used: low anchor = 23.5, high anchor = 24.2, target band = 23.2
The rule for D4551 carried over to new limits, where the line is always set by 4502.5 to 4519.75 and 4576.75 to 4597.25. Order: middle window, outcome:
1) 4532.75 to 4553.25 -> 1.4 AA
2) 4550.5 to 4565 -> 0.2 AA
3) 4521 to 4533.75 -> 1.1 AA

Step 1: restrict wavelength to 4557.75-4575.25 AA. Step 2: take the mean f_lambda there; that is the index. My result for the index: 24.1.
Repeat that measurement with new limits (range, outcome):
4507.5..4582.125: 23.4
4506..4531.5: 23.7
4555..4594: 24.2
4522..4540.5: 22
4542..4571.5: 23.9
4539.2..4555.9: 23.4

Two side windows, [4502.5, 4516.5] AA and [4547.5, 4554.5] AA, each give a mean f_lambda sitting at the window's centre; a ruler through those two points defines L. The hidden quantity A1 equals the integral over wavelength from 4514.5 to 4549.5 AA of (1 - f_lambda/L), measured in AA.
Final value 1.7 AA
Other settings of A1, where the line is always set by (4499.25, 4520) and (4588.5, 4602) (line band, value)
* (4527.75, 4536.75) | 1.2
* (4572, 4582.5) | 0.5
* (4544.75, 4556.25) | 0.5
